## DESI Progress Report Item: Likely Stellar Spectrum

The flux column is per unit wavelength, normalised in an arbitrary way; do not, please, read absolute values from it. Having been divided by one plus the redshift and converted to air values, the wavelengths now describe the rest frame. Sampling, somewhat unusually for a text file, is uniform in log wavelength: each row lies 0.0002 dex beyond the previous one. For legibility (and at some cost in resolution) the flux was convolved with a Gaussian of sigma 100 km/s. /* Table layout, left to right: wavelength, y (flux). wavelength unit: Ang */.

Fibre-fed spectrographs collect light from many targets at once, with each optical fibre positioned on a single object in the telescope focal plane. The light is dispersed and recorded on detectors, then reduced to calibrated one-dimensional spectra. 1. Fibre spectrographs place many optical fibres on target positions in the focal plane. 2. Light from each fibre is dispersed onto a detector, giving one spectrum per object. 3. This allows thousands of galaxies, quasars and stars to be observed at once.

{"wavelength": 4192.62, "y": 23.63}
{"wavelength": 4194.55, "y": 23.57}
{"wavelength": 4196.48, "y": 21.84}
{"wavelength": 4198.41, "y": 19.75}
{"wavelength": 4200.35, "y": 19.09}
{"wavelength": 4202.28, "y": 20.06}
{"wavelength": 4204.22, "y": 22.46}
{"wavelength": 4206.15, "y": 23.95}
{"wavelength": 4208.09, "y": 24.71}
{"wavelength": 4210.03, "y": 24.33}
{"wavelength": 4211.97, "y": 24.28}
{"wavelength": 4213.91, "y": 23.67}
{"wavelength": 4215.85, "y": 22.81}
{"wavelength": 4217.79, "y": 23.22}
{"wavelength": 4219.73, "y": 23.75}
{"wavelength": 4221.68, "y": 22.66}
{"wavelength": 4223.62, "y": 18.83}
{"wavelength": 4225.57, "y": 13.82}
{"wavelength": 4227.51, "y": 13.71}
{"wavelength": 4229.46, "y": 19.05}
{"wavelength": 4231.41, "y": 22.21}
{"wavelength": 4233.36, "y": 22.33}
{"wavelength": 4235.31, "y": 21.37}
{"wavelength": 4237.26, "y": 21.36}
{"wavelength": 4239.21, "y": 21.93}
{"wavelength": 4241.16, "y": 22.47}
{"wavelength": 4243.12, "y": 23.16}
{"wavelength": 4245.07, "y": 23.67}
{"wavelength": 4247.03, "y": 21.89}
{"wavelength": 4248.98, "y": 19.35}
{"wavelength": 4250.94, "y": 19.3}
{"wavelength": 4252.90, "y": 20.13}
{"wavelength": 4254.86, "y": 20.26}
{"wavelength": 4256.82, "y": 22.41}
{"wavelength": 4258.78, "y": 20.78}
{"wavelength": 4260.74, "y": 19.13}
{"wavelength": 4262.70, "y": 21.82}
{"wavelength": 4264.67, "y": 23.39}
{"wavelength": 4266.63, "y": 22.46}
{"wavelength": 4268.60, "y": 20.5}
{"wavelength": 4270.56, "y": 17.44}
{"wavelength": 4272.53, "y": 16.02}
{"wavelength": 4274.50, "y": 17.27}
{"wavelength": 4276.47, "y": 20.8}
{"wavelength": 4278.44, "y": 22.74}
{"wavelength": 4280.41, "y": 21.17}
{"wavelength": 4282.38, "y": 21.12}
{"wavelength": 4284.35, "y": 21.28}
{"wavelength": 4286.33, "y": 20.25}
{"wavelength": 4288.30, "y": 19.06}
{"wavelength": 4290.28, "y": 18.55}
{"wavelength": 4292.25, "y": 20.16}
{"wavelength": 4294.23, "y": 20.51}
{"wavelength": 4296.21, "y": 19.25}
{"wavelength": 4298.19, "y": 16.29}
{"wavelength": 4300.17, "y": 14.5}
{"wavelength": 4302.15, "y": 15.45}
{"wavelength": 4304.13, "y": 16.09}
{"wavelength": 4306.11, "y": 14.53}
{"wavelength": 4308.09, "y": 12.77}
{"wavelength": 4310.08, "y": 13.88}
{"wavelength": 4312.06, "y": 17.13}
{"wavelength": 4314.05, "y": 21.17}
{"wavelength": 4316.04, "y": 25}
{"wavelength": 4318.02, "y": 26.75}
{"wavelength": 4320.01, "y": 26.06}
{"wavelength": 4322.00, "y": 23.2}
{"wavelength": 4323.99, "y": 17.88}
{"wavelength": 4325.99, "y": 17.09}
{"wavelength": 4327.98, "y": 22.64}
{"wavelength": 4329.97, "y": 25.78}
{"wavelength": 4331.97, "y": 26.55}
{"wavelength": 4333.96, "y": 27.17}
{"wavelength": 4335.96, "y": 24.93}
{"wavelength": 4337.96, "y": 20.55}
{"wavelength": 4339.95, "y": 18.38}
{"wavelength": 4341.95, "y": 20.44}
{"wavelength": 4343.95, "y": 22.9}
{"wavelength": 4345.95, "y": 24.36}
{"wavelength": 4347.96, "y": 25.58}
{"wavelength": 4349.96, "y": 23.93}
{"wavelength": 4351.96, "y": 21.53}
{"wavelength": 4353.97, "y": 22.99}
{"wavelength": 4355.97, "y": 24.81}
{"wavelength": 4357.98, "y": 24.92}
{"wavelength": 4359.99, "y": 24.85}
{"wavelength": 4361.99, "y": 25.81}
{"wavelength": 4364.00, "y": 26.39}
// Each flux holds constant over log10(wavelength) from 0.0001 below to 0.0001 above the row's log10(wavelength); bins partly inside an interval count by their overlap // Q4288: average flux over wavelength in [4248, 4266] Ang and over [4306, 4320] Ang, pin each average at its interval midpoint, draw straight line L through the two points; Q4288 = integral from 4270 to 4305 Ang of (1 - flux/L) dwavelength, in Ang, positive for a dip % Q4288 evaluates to 2.3 Ang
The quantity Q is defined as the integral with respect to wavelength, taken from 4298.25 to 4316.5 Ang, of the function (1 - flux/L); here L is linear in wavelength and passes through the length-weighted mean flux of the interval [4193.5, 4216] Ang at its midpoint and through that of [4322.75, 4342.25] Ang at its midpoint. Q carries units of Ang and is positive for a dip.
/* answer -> 4.8 Ang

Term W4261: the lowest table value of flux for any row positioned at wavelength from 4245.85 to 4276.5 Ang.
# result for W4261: 16.02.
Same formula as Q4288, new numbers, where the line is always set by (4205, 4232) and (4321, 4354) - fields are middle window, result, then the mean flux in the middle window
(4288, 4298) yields 1.3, 19.3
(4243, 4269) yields 0.7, 21.3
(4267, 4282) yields 1.7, 19.6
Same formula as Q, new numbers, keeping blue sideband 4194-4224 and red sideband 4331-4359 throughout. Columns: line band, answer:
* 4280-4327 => 8.3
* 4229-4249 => 0.7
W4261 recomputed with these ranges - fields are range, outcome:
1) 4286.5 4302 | 14.5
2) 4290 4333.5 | 12.77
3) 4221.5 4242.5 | 13.71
